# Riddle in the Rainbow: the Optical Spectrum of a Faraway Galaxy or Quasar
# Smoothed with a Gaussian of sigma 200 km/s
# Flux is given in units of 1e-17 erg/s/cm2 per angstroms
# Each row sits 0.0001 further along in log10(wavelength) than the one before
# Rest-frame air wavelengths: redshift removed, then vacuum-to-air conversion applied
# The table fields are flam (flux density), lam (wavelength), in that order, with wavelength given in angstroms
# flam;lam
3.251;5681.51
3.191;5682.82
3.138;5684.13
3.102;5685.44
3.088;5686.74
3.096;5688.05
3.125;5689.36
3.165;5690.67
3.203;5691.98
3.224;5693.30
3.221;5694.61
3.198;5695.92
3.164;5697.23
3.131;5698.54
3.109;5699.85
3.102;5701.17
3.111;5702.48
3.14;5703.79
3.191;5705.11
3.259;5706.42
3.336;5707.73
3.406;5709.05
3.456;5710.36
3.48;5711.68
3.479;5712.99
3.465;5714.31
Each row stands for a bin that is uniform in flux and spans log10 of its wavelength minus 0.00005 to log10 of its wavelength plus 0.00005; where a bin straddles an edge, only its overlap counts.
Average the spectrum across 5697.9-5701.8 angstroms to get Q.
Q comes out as 3.11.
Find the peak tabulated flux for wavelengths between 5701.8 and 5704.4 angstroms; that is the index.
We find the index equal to 3.14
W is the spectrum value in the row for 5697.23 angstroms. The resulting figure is 3.164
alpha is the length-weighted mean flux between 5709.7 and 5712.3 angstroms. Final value 3.47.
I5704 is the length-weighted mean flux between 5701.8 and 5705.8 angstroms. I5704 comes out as 3.15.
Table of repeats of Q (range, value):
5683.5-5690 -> 3.11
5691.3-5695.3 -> 3.21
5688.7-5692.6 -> 3.16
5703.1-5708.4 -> 3.23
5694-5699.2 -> 3.18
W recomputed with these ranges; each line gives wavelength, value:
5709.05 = 3.406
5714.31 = 3.465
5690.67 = 3.165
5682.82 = 3.191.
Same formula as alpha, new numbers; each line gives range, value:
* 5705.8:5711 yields 3.37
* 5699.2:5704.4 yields 3.11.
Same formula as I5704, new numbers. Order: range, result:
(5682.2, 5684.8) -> 3.16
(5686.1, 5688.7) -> 3.09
